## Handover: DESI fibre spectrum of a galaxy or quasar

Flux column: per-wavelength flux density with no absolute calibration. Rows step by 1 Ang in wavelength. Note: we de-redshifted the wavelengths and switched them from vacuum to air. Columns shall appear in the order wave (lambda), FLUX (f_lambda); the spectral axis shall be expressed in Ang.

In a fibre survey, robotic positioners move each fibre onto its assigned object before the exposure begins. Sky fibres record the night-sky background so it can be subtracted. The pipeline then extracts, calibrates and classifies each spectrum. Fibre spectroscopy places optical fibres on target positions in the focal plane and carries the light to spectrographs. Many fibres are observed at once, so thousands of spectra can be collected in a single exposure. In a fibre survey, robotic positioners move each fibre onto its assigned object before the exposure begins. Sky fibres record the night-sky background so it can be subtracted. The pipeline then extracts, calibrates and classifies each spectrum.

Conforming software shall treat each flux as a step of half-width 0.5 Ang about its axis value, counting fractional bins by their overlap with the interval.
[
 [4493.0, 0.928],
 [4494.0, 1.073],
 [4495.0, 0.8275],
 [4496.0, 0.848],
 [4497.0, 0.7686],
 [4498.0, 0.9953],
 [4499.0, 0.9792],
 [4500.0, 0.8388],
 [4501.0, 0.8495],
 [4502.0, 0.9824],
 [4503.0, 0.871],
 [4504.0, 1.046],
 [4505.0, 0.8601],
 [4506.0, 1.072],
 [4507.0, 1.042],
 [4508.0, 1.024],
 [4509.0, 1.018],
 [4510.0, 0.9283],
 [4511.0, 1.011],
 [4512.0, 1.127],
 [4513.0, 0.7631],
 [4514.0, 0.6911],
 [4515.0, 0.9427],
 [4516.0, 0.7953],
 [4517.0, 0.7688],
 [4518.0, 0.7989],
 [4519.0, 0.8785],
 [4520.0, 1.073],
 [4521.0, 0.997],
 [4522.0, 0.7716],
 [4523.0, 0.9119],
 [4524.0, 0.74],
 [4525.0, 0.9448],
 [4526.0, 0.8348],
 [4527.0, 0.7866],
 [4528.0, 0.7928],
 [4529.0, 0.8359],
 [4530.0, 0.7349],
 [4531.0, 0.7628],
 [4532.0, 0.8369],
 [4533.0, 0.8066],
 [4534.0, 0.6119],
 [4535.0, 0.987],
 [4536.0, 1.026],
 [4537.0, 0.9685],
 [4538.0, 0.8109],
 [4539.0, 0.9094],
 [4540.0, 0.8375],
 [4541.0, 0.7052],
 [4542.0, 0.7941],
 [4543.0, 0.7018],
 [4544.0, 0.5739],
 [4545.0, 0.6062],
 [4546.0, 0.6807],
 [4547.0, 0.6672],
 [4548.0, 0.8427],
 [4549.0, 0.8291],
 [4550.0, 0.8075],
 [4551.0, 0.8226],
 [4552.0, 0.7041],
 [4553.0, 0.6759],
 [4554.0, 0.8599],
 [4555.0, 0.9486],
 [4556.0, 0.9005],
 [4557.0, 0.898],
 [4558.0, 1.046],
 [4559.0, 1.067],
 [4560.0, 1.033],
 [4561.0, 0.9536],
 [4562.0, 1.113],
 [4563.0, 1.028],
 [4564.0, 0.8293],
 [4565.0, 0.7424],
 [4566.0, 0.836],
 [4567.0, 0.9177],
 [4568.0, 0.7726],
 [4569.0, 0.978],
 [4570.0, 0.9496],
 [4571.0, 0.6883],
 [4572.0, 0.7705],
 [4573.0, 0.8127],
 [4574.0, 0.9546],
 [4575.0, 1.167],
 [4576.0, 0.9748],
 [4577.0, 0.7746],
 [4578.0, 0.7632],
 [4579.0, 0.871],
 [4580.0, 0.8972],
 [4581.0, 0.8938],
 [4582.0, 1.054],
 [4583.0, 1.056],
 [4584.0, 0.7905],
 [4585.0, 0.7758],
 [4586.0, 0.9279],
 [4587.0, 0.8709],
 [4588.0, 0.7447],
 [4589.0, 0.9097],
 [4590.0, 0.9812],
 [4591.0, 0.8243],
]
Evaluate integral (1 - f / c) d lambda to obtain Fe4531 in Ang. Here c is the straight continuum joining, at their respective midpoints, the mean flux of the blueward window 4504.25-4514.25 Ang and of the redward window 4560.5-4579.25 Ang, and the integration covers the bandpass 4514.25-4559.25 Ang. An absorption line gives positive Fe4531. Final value 5.0 Ang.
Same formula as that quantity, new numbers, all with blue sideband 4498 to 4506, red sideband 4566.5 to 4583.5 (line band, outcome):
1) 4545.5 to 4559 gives 1.17 Ang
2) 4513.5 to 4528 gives 1.16 Ang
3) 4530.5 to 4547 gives 2.36 Ang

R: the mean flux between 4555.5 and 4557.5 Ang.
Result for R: 0.899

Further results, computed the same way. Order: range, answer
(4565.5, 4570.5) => 0.891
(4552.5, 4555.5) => 0.828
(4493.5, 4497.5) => 0.879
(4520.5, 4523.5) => 0.893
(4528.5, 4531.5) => 0.778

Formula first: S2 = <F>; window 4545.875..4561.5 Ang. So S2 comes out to 0.863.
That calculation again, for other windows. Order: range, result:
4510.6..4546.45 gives 0.828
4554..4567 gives 0.945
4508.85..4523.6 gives 0.895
